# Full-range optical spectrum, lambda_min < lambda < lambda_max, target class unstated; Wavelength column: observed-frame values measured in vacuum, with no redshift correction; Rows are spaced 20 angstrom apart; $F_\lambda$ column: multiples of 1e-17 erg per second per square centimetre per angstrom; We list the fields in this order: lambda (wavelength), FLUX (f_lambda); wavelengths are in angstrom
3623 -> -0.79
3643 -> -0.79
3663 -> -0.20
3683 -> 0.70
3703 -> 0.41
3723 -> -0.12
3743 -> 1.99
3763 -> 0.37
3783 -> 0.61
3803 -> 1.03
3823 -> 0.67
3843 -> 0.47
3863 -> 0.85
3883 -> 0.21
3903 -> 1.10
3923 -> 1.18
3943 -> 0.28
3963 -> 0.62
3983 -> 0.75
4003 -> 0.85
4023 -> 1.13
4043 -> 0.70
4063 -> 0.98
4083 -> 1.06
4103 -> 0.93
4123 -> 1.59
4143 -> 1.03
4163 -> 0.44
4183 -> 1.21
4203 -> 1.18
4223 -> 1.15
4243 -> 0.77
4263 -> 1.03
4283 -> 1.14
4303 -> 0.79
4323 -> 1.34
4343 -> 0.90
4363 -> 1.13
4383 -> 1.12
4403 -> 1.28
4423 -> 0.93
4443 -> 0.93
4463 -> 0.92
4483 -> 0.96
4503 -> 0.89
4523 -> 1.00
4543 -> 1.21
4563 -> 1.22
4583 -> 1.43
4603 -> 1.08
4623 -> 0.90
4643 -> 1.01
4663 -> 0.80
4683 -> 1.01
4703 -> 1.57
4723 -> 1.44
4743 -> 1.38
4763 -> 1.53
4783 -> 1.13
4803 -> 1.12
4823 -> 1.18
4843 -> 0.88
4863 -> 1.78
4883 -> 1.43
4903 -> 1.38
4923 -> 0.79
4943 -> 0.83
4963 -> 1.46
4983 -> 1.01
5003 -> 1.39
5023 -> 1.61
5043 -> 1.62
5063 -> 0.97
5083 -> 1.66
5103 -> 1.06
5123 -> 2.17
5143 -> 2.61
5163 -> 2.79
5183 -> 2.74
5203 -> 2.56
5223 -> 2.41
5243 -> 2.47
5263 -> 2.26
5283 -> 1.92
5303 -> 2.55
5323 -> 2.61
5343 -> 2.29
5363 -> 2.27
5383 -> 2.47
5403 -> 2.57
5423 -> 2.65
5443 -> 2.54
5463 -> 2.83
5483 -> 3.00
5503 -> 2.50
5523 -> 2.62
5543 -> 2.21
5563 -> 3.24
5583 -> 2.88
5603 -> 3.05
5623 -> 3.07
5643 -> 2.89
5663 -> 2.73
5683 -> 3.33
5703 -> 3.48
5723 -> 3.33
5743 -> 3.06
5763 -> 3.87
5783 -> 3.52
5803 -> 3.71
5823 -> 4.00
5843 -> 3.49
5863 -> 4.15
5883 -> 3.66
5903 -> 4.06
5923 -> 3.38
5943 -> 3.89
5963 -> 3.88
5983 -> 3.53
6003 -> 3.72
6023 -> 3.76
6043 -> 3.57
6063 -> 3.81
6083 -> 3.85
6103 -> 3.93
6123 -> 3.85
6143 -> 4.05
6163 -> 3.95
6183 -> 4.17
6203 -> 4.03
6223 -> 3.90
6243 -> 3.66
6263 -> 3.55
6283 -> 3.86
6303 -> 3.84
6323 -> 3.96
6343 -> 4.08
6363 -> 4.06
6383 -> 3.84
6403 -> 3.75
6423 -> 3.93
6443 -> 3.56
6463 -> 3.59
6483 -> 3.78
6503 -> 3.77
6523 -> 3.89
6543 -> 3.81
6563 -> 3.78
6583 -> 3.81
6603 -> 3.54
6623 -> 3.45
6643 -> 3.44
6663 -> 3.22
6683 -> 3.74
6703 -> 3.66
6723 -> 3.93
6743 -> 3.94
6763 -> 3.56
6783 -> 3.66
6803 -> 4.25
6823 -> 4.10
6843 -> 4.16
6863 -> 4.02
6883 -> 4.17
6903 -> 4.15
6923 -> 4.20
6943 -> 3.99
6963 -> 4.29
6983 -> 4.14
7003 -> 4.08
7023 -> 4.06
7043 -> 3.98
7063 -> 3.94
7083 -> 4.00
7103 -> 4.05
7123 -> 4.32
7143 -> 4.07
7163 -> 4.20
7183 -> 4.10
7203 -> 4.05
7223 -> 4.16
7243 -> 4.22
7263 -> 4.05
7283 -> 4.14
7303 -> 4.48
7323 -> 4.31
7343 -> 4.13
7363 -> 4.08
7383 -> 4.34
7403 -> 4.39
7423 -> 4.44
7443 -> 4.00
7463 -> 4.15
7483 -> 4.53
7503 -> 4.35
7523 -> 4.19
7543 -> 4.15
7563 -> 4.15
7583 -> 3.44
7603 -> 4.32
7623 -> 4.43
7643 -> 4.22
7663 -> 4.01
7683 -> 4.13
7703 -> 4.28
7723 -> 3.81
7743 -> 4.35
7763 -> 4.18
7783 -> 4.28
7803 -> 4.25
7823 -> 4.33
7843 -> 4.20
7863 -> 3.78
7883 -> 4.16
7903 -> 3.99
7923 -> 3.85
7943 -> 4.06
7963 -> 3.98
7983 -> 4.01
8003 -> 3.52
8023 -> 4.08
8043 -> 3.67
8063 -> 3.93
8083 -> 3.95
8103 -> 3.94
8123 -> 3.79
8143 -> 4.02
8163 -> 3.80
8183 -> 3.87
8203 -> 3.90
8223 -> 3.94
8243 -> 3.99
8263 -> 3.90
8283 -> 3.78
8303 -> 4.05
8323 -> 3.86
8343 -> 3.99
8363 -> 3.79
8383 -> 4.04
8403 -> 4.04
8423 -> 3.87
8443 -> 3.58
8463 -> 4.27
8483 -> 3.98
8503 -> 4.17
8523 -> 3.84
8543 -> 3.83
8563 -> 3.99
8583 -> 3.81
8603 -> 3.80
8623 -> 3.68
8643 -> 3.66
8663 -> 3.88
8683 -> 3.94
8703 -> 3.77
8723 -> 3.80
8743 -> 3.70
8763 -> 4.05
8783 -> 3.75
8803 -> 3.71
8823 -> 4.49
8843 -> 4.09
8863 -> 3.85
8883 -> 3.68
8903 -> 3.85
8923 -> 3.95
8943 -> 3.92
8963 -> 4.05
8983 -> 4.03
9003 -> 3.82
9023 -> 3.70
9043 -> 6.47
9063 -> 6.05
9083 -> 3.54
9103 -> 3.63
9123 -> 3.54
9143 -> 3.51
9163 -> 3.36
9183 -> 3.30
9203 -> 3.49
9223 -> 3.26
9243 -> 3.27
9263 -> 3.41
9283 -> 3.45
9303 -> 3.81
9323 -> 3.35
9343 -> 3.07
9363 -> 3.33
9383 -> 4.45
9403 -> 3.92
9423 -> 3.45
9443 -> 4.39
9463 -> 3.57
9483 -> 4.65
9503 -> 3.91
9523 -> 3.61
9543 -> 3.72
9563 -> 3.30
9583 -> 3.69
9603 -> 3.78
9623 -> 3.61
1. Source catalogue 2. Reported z 0.286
